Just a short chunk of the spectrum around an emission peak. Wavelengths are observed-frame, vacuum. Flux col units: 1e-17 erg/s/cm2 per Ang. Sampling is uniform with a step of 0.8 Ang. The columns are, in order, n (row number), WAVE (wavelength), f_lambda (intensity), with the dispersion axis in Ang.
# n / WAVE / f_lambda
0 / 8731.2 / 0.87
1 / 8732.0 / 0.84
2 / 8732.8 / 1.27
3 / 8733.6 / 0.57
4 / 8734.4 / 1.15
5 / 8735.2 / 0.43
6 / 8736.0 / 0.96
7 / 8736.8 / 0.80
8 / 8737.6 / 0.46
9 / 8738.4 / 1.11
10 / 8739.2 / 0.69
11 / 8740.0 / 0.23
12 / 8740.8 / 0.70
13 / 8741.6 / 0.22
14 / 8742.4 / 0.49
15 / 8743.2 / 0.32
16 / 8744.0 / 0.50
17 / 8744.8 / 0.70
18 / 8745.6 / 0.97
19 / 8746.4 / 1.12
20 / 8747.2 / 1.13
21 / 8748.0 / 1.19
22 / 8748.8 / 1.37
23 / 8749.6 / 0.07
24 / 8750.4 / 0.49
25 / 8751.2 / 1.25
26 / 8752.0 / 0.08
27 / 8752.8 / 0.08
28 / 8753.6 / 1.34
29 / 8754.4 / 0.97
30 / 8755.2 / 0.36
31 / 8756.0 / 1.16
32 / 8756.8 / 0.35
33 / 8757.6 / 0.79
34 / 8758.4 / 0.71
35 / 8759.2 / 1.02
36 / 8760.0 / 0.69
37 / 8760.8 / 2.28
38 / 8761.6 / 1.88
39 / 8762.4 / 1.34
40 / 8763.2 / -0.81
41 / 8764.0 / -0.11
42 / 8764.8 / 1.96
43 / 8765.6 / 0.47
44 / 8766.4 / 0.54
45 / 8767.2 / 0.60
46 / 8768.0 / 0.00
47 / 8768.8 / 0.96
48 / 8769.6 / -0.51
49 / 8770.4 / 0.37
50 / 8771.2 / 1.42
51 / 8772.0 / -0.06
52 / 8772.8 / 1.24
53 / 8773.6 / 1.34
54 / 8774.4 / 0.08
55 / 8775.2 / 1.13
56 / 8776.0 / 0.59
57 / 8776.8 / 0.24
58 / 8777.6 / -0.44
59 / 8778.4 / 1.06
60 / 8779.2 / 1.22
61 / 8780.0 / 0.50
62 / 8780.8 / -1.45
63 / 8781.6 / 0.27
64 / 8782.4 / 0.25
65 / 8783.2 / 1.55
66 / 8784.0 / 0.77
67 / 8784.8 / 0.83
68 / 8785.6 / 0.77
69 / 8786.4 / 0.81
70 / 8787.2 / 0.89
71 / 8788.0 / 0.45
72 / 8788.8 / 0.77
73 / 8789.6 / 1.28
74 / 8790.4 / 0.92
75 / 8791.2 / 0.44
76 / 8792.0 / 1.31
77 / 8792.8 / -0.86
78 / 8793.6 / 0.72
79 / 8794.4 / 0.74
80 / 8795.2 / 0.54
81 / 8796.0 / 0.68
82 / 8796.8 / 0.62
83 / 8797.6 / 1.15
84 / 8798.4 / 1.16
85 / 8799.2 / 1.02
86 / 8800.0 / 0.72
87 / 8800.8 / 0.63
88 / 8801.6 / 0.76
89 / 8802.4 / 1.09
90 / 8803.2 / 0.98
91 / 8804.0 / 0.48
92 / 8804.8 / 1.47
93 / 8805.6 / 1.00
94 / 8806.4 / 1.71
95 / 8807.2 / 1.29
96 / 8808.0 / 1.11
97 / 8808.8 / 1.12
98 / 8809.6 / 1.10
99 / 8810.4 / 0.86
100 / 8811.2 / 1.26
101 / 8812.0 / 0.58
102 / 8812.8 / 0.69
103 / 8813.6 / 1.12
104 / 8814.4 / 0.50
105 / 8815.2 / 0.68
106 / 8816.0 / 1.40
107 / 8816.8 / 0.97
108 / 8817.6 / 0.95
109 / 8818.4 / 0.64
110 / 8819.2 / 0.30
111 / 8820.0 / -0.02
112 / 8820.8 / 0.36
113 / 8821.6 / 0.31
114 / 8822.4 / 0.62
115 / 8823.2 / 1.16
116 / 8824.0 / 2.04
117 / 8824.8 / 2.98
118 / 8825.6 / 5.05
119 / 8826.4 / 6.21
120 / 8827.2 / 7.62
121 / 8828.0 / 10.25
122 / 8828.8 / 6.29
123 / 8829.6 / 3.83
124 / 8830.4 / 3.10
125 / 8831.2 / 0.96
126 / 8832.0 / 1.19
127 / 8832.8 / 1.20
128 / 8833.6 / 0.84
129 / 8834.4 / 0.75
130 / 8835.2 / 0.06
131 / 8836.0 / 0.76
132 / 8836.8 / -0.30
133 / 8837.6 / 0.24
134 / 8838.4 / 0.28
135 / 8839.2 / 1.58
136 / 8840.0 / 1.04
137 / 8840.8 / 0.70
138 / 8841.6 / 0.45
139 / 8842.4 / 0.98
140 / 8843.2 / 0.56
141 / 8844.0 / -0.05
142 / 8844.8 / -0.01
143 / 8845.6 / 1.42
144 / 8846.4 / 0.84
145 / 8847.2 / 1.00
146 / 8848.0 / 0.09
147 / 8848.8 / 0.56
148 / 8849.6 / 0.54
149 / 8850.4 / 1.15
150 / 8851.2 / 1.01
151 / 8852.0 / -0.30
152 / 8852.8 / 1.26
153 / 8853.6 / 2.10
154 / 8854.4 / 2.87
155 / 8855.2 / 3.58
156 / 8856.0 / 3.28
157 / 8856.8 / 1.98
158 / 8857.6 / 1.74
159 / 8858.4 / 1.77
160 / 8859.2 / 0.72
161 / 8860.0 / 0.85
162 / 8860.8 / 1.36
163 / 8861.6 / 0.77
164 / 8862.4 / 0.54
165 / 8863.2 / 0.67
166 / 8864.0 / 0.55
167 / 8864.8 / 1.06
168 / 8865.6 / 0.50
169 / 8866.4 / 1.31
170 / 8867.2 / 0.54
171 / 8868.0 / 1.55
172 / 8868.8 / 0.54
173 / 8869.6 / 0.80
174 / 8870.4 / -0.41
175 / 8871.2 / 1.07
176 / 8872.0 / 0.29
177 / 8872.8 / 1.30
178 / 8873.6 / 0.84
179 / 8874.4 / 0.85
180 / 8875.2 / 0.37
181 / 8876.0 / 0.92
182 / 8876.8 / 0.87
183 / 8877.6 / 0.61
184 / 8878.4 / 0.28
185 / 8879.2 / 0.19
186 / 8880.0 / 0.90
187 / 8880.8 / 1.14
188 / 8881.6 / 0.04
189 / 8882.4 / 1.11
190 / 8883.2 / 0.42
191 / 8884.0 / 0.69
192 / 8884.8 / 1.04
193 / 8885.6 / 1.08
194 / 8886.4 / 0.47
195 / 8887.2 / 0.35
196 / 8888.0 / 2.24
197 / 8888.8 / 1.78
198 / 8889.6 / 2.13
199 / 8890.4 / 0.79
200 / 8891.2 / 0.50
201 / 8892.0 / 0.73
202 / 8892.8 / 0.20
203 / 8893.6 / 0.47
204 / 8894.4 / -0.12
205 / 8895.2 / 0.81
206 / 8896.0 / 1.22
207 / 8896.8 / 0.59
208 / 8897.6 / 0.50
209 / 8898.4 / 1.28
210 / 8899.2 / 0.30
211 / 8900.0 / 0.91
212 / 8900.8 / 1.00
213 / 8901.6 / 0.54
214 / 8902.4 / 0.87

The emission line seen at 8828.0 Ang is H-alpha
